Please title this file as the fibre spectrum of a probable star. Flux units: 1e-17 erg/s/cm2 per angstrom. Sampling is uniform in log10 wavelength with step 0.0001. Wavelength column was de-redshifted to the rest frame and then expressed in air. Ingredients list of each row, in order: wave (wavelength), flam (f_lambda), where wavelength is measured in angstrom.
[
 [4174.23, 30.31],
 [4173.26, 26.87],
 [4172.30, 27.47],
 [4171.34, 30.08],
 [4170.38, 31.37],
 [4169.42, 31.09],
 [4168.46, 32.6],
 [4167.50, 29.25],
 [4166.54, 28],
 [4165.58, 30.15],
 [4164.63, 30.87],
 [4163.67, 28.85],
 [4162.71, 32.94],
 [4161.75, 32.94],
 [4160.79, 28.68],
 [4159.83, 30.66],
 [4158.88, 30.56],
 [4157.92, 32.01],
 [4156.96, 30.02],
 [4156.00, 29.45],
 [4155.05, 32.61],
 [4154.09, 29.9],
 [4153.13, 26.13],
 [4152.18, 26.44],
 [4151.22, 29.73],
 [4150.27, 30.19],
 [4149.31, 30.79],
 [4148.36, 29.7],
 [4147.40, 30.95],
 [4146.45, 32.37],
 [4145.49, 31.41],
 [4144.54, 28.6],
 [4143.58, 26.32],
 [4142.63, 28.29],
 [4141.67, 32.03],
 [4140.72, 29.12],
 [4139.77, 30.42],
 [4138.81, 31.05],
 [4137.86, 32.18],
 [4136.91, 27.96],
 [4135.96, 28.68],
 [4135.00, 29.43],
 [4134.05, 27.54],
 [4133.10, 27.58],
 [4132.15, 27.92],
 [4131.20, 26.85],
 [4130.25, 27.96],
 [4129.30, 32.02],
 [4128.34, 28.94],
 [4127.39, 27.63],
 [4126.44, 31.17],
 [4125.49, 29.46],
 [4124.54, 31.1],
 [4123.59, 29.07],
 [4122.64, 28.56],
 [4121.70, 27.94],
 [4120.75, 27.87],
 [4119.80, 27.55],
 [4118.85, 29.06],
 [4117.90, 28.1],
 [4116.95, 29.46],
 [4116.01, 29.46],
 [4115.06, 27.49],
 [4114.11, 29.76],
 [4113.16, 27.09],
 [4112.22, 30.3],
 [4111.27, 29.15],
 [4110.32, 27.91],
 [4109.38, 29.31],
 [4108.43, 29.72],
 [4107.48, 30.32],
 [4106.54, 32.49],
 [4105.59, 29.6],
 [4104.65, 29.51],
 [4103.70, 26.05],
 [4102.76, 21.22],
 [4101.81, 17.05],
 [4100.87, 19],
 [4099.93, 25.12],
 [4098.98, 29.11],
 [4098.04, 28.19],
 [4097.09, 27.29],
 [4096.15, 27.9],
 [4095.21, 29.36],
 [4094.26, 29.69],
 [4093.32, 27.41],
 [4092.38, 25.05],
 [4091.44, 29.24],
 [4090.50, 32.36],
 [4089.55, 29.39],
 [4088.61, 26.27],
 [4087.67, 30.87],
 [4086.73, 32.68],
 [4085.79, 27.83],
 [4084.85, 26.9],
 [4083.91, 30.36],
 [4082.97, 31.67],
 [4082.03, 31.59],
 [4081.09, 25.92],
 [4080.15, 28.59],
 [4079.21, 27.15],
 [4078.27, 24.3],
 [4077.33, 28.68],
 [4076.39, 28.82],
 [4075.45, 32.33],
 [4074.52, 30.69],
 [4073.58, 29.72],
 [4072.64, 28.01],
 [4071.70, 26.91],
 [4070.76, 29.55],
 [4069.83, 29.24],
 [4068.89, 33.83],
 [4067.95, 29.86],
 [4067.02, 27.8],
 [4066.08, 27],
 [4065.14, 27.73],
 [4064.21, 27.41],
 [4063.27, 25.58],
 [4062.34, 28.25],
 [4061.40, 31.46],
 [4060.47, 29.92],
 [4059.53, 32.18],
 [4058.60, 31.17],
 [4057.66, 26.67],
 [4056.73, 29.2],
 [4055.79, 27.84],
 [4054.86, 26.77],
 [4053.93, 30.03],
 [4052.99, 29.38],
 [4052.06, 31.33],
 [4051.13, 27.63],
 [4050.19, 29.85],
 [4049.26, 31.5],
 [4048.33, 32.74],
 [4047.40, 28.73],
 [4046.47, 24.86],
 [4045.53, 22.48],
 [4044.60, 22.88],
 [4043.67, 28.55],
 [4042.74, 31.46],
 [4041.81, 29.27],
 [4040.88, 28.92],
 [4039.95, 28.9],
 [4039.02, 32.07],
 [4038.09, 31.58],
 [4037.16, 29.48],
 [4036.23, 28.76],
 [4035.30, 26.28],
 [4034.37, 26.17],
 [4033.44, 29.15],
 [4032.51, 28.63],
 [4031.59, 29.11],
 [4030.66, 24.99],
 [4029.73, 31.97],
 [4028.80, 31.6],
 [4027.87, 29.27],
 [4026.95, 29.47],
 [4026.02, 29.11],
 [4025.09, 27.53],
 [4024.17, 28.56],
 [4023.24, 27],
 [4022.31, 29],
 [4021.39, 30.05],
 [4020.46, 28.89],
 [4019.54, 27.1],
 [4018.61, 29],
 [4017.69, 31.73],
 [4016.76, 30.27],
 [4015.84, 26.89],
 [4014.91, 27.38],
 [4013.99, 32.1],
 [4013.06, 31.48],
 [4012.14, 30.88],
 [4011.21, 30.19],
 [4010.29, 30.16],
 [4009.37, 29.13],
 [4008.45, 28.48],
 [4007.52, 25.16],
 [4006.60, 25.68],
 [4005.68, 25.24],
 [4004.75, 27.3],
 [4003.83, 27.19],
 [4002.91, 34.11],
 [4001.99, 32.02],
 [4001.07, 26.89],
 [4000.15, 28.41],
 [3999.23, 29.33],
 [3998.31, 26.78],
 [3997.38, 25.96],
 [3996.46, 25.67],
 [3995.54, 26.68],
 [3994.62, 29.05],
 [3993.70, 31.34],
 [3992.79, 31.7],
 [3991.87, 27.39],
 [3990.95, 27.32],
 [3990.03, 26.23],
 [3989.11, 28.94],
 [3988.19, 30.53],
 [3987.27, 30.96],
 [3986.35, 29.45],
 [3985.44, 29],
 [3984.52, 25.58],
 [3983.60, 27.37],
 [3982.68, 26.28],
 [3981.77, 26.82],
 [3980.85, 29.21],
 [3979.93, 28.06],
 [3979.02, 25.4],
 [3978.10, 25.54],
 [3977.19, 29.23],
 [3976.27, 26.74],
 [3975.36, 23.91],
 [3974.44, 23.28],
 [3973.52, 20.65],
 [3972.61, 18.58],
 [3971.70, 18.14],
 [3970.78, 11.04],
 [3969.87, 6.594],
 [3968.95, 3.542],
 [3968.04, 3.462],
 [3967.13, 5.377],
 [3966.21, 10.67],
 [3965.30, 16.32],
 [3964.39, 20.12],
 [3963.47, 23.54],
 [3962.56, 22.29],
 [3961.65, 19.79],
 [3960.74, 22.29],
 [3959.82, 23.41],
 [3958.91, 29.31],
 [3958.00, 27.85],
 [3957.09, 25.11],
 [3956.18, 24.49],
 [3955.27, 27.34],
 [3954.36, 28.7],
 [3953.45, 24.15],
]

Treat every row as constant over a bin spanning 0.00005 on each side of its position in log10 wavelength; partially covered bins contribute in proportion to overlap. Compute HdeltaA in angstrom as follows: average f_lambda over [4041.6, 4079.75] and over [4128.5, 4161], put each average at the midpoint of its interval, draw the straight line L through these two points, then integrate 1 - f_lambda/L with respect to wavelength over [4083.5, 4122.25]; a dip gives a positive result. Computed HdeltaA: 1.5 angstrom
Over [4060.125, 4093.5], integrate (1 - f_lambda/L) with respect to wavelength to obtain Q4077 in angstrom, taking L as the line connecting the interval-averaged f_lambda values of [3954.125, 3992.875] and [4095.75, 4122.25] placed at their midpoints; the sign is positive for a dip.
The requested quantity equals -3.1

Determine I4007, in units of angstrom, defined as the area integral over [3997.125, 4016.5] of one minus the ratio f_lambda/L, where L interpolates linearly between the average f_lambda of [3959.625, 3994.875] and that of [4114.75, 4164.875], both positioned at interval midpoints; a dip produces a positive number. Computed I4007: -3.8 angstrom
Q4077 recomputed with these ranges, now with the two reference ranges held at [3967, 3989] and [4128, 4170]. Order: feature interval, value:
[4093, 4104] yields 0.8 angstrom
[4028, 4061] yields -4.9 angstrom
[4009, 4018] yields -2.3 angstrom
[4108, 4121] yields -0.2 angstrom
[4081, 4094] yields -1.0 angstrom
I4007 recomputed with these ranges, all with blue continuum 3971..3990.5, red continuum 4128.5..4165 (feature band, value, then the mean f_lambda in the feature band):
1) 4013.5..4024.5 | -0.88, 29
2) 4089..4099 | -0.01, 28.6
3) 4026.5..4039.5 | -0.96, 29.2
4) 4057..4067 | -0.31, 28.7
